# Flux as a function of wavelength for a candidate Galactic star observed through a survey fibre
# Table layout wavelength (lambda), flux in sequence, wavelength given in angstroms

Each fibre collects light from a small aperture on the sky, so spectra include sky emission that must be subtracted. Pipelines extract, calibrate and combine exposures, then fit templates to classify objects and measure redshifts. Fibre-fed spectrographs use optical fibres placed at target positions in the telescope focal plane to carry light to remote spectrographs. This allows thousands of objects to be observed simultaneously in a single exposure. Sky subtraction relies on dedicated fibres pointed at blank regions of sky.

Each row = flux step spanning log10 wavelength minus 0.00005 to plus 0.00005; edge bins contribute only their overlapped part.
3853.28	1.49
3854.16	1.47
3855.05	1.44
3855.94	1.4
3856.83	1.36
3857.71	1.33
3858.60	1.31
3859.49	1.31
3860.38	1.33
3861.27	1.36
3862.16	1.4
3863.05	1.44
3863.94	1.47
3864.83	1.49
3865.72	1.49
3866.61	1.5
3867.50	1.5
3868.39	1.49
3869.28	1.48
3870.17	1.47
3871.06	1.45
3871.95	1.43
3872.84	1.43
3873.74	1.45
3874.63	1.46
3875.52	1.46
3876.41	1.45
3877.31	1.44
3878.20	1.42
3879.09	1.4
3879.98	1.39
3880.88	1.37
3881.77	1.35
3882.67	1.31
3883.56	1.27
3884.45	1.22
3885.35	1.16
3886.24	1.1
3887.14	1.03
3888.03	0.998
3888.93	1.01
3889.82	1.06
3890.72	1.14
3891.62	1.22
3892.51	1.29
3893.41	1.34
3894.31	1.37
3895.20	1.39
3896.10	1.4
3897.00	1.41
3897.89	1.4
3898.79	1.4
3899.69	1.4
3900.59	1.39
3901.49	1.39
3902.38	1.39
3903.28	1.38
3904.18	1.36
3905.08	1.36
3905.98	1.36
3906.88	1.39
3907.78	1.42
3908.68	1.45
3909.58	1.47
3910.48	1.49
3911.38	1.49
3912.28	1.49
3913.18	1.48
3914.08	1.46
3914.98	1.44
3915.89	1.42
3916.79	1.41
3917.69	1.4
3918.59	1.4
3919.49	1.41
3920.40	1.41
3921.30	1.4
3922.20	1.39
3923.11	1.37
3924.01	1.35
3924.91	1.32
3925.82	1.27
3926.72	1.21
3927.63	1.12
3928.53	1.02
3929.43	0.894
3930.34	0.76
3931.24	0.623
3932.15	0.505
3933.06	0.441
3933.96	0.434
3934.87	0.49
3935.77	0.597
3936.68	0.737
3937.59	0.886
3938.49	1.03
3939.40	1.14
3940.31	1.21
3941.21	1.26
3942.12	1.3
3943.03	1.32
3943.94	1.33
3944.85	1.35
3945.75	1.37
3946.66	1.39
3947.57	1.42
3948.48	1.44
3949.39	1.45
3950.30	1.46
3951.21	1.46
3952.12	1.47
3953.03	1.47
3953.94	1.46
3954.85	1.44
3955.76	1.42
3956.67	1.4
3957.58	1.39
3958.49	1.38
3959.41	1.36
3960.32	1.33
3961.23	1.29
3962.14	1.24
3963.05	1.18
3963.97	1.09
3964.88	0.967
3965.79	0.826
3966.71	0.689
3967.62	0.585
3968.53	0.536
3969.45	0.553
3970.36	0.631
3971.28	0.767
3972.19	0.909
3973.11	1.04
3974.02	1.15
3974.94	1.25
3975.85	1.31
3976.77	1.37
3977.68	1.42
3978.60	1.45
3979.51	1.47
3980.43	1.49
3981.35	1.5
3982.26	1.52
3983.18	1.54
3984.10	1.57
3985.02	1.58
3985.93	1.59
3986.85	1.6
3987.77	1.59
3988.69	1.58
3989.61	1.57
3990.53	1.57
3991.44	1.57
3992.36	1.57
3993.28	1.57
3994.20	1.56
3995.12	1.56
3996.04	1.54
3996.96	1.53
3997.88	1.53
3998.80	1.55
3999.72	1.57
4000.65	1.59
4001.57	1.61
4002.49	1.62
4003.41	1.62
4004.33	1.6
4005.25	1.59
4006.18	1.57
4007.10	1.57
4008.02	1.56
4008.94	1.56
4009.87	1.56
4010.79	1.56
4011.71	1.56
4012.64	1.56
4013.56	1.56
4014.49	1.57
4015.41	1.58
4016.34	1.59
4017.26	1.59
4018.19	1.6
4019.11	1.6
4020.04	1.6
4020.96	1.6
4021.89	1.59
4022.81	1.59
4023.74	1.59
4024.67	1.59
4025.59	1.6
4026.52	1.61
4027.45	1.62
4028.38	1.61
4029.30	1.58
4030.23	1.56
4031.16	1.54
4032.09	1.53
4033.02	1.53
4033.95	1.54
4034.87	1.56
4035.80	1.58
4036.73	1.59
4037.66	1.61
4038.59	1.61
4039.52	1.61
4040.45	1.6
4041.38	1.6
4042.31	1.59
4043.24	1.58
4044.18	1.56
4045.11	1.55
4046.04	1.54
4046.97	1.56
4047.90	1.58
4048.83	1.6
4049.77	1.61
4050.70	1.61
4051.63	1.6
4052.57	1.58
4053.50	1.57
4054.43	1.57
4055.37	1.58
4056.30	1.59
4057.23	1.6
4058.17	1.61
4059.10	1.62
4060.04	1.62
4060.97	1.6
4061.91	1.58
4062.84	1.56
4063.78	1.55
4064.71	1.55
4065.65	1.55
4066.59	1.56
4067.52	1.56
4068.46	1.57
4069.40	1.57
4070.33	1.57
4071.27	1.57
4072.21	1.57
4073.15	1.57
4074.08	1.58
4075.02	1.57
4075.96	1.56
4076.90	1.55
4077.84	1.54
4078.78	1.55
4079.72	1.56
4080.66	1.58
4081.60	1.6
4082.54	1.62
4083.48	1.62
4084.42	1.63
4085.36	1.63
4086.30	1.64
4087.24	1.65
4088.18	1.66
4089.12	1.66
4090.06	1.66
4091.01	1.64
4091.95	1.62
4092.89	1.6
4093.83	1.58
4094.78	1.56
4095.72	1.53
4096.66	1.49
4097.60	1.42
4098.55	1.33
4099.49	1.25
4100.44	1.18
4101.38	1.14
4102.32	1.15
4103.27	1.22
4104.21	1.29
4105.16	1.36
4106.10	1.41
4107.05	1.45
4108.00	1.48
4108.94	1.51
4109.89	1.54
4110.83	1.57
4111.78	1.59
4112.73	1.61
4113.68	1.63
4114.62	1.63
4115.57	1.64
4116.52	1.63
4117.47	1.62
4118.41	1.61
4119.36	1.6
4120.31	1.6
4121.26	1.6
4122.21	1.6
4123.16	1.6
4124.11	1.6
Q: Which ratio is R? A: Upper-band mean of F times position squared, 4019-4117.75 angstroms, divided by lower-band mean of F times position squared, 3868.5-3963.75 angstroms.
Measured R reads 1.31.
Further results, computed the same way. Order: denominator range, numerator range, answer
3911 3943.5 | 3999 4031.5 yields 1.46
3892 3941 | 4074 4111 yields 1.34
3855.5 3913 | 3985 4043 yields 1.23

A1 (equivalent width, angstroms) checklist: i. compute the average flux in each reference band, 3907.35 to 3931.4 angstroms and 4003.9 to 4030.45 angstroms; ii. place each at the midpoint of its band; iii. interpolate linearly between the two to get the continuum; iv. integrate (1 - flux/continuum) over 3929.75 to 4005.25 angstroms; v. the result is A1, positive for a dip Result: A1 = 9.9 angstroms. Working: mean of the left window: 1.32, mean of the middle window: 1.27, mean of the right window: 1.58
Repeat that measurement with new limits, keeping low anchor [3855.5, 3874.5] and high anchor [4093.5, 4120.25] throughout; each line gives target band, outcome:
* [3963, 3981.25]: 5.09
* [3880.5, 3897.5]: 2.32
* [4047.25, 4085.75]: -3.22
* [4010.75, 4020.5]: -0.87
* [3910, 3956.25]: 6.89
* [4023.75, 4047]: -1.99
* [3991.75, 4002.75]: -0.90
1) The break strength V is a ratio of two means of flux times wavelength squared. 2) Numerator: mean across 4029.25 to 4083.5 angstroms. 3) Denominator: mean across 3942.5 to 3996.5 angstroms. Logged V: 1.25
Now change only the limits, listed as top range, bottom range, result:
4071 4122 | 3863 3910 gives 1.25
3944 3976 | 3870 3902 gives 0.93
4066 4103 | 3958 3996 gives 1.26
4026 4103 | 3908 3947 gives 1.41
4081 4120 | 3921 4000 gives 1.31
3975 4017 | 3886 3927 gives 1.20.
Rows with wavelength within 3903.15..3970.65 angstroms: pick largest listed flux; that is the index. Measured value 1.49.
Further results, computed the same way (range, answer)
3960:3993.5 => 1.6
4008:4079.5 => 1.62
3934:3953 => 1.47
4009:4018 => 1.59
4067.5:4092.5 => 1.66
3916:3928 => 1.41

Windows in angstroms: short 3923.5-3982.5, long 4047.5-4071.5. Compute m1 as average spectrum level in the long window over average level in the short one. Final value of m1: 1.4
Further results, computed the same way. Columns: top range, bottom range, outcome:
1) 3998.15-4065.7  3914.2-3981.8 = 1.35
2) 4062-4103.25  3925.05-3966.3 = 1.34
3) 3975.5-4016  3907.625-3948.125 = 1.30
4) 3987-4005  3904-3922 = 1.10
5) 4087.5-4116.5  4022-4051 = 0.94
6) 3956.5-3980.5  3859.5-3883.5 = 0.77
